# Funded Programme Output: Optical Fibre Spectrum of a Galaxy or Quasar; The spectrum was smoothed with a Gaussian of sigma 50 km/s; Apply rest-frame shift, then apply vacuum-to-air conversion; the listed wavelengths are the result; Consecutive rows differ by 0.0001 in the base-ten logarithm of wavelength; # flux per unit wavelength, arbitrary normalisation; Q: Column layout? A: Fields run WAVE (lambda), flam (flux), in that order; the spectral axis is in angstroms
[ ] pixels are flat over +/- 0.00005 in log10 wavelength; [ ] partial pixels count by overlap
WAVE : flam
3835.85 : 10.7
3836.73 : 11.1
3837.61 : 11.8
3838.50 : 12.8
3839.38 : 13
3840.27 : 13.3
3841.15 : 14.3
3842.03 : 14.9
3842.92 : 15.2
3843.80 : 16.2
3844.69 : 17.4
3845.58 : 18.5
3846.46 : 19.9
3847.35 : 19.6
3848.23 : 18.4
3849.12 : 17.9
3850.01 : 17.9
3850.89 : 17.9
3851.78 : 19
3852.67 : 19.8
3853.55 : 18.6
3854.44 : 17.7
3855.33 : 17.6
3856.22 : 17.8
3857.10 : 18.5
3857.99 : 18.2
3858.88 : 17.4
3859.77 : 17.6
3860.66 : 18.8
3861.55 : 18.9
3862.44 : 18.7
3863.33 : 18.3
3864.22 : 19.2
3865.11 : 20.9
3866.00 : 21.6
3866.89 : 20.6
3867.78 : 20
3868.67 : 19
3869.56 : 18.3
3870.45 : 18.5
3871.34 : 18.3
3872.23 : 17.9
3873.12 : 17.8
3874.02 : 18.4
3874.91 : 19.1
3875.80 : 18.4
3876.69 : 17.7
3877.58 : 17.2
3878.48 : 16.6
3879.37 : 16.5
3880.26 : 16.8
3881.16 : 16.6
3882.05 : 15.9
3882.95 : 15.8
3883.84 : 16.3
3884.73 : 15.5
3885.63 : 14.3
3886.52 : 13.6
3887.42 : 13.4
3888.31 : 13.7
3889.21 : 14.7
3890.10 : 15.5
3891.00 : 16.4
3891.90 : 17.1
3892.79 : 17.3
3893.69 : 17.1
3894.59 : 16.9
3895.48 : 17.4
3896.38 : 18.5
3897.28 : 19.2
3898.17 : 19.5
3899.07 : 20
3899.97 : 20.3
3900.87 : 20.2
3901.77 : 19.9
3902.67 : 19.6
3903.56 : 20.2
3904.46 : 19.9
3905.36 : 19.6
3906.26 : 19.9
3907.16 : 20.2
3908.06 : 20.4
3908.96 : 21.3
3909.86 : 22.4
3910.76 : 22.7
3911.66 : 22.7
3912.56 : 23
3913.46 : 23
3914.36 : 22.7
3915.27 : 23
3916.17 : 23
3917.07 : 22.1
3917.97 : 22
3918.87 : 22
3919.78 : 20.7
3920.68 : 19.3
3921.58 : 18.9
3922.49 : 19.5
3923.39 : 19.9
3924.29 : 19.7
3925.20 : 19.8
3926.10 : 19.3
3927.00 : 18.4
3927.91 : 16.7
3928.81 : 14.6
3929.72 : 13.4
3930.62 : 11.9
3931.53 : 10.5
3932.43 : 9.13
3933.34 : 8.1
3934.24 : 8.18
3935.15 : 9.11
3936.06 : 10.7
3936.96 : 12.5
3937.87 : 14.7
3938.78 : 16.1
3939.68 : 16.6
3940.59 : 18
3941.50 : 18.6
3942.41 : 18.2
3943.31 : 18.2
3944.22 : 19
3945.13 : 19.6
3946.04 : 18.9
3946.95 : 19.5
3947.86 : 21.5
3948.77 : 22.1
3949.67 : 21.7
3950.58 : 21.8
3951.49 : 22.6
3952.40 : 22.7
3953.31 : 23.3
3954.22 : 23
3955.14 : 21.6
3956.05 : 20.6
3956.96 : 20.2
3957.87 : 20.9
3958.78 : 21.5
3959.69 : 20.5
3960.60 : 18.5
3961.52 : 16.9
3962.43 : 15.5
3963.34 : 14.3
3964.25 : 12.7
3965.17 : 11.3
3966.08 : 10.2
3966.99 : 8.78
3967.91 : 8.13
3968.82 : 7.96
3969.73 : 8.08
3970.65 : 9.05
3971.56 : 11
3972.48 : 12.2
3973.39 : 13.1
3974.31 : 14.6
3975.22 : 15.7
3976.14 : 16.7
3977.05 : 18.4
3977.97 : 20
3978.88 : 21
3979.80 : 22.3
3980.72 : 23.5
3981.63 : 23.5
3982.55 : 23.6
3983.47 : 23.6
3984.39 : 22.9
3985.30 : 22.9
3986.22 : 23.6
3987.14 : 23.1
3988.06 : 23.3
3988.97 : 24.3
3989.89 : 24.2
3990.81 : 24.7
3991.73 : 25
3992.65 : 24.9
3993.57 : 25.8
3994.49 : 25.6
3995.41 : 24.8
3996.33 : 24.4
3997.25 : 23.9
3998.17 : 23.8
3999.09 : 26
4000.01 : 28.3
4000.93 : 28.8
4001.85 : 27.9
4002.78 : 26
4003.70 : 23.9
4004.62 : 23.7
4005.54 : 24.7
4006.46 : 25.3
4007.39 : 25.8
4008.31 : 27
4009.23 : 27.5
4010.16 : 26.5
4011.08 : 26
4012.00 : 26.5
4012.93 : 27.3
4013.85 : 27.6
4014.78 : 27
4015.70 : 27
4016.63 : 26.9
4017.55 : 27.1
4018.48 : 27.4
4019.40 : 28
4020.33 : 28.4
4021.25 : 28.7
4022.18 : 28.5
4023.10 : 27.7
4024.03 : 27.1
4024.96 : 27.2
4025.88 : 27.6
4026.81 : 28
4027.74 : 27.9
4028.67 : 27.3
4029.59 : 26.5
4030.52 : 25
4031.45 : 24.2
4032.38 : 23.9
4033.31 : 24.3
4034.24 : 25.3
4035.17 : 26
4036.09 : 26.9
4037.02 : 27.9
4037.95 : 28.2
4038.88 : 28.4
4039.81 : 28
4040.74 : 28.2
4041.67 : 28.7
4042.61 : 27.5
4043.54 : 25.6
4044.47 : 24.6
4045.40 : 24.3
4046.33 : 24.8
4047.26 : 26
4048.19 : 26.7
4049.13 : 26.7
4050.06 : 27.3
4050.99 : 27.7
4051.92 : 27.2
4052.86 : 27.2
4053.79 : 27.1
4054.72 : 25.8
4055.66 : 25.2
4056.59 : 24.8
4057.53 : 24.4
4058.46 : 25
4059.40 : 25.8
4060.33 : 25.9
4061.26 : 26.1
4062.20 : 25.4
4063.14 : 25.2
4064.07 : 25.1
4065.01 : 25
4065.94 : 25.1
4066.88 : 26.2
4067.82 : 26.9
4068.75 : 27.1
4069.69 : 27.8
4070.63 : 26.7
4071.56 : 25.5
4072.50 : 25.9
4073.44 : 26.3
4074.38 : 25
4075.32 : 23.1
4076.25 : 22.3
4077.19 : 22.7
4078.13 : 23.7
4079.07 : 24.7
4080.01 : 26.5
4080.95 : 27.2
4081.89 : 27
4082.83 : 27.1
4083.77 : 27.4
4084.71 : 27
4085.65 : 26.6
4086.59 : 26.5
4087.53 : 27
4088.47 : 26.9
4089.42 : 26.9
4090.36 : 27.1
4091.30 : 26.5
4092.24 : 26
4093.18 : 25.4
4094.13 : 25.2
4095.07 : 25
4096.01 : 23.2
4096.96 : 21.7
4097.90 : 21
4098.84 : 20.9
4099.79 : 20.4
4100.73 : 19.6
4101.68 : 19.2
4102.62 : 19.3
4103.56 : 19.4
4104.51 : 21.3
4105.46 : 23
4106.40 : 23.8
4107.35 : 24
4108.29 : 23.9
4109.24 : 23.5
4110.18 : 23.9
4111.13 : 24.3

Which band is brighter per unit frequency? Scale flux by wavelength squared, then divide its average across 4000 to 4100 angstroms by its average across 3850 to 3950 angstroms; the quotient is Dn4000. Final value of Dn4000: 1.56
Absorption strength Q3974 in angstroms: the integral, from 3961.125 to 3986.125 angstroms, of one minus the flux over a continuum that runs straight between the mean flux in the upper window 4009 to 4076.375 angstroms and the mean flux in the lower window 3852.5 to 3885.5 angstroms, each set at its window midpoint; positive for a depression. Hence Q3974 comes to 7.80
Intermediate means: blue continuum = 18.1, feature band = 16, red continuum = 26.4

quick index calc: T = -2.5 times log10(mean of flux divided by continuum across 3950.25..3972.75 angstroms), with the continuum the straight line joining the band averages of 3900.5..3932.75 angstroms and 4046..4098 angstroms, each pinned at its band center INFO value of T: 0.299 mag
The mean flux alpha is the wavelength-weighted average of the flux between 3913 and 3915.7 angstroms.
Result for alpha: 22.8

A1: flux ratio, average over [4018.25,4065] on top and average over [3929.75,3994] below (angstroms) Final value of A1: 1.5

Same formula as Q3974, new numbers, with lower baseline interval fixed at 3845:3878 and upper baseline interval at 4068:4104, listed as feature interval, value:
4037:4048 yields -1.5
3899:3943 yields 4.3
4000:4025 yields -4.6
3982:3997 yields -1.4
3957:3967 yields 2.5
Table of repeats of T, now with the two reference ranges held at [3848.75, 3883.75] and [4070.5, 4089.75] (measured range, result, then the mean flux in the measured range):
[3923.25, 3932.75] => 0.28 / 15.7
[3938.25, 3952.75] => 0.07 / 19.7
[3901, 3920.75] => -0.08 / 21.4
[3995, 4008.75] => -0.12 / 25.6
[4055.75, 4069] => -0.02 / 25.5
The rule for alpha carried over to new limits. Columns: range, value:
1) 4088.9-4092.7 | 26.6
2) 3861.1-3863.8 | 18.6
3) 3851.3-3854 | 19.1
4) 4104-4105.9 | 22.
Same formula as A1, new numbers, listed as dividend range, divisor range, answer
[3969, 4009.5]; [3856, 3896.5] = 1.27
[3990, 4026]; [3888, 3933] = 1.40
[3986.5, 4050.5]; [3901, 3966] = 1.42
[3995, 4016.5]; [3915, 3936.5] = 1.57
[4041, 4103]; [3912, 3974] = 1.48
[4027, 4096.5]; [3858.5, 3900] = 1.48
